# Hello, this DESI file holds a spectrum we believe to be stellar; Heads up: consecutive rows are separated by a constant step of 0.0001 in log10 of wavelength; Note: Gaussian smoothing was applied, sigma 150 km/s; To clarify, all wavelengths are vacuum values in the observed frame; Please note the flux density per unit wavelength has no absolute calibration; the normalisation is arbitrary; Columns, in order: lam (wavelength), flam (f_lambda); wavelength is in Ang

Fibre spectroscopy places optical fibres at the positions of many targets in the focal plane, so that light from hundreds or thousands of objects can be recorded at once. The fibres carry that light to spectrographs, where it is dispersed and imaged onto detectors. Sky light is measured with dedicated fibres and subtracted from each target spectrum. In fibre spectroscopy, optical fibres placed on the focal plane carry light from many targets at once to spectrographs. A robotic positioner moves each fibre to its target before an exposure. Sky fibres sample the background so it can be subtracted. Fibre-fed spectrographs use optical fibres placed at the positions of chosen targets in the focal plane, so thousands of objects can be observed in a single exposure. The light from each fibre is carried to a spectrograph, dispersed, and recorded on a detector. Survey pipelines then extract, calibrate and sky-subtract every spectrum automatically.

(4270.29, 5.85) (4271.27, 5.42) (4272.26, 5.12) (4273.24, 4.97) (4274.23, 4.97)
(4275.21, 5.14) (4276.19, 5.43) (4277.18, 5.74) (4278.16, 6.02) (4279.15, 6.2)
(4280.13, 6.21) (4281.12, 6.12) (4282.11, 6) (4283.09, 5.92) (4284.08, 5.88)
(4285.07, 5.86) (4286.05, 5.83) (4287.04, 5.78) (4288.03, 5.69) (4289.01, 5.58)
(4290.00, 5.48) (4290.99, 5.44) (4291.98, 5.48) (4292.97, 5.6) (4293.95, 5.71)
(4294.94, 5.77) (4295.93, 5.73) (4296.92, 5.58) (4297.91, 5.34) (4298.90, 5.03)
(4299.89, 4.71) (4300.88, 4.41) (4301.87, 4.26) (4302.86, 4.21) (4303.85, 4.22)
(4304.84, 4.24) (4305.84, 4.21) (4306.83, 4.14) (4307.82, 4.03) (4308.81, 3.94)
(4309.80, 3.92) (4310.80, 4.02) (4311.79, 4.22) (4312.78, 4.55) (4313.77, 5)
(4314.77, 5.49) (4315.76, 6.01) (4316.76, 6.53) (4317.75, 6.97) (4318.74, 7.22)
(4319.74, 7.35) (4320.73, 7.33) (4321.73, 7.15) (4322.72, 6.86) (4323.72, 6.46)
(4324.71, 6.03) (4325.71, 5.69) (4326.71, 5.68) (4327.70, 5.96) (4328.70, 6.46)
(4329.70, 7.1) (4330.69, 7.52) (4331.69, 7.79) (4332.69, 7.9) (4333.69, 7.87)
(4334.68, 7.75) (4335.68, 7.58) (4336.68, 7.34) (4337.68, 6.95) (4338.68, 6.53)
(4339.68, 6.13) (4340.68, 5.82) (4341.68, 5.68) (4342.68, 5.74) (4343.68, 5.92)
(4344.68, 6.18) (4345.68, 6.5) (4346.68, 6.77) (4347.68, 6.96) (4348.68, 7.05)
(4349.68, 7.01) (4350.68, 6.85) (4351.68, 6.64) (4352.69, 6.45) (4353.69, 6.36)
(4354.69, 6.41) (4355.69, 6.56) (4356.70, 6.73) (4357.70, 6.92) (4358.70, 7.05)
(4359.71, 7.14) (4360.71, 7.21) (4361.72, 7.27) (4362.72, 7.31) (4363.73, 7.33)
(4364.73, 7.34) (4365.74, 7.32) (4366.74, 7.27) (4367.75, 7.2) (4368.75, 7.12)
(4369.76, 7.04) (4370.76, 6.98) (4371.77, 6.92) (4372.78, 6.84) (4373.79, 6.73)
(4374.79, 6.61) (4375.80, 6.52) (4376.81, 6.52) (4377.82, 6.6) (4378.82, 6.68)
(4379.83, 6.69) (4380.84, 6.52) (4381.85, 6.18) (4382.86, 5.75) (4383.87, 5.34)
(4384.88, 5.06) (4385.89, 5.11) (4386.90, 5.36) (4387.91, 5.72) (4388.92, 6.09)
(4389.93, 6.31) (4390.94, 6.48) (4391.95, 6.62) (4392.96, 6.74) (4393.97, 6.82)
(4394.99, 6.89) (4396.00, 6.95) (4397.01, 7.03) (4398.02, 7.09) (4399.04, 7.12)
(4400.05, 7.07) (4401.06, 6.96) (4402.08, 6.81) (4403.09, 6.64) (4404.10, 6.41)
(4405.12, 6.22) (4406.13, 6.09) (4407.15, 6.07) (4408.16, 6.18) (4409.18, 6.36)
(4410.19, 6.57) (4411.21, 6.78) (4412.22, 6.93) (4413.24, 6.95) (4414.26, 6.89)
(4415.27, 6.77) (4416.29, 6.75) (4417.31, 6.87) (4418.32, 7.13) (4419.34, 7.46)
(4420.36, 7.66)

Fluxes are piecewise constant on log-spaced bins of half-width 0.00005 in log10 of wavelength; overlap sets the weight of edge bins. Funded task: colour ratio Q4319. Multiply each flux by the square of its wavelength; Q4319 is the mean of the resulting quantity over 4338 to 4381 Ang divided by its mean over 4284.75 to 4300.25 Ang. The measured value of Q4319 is 1.3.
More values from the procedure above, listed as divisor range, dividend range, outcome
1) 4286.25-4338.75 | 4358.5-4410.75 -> 1.18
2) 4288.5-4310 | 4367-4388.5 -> 1.35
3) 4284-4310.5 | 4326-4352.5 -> 1.37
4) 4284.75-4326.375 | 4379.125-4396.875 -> 1.19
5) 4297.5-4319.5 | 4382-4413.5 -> 1.37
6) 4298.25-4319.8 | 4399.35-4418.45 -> 1.42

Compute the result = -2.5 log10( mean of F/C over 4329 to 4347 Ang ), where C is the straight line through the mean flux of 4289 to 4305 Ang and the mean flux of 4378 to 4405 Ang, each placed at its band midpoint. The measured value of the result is -0.20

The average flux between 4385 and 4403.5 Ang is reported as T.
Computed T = 6.51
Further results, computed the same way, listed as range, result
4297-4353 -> 5.99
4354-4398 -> 6.64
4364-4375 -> 7.06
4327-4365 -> 6.84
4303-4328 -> 5.47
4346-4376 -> 6.93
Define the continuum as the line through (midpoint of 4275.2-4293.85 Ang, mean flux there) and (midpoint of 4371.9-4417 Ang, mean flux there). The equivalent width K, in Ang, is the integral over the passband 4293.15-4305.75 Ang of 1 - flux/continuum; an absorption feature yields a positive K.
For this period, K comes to 2.0 Ang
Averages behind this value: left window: 5.77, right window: 6.48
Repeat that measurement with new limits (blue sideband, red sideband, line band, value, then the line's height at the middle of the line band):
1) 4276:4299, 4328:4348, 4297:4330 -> 4.7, 6.29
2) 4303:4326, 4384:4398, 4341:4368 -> -4.2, 5.86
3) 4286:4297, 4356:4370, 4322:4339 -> -1.2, 6.46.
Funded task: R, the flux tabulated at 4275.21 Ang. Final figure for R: 5.14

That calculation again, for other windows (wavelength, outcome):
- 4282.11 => 6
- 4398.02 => 7.09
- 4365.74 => 7.32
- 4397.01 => 7.03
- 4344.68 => 6.18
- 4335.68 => 7.58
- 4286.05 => 5.83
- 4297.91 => 5.34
